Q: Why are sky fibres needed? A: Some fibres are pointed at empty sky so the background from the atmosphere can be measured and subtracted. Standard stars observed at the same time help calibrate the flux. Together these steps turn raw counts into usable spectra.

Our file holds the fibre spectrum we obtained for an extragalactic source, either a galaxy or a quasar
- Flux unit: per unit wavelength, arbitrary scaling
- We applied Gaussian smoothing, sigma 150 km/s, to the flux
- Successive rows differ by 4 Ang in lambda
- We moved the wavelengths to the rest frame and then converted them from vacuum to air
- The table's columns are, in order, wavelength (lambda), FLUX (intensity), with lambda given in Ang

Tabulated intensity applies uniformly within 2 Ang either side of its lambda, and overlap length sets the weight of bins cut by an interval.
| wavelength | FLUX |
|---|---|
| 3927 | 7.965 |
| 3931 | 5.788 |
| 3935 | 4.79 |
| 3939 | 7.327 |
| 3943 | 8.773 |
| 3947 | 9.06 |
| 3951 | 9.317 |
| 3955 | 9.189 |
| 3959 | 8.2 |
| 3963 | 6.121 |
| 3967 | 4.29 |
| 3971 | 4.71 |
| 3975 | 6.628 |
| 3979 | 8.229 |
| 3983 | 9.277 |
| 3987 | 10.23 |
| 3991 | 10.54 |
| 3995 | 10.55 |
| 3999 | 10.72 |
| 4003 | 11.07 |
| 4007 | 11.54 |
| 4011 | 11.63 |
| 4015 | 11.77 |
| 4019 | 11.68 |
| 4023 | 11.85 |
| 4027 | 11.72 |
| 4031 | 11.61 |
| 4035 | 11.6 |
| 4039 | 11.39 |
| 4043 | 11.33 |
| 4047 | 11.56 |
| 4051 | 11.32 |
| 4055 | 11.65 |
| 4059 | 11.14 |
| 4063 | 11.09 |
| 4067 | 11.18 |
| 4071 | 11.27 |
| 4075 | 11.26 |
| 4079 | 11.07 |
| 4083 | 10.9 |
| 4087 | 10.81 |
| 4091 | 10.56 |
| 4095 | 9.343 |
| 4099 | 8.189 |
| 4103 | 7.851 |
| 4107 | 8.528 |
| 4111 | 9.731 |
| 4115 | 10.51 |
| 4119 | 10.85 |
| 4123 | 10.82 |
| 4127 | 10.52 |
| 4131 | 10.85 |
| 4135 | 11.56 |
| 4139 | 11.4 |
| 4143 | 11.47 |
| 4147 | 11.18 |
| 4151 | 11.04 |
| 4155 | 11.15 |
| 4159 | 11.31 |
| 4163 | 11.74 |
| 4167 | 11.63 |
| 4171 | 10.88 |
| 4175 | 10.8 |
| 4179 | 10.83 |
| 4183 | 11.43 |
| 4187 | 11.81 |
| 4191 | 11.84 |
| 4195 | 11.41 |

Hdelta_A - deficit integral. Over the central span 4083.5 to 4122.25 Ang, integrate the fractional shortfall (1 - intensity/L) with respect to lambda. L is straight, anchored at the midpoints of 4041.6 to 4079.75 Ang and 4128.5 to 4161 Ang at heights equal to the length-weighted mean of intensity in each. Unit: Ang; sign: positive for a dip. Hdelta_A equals 5.4 Ang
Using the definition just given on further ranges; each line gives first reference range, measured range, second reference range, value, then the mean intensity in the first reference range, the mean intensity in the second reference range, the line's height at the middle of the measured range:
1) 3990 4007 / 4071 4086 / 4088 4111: -2.65 Ang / 10.8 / 9.05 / 9.42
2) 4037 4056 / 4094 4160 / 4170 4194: 5.67 Ang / 11.4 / 11.3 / 11.3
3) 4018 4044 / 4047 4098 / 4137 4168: 2.59 Ang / 11.6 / 11.4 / 11.5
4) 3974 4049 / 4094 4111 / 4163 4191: 3.87 Ang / 10.8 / 11.3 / 11.1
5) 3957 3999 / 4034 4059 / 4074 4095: -4.28 Ang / 8.01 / 10.8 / 9.78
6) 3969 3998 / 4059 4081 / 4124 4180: -2.70 Ang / 8.67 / 11.2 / 9.95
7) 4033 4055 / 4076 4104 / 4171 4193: 3.60 Ang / 11.5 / 11.3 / 11.4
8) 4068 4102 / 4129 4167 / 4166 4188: -1.35 Ang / 10.4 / 11.2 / 10.9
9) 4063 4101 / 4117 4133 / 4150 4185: 0.17 Ang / 10.5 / 11.2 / 10.9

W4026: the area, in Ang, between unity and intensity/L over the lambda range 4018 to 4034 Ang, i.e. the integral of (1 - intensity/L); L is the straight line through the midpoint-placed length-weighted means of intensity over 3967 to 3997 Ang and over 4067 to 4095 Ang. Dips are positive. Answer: -3.83 Ang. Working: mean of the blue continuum 8.31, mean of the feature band 11.7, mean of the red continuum 10.9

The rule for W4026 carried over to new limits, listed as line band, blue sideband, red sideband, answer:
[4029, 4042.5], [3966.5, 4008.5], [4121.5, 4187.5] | -2.6 Ang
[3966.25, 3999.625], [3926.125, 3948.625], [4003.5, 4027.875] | 5.1 Ang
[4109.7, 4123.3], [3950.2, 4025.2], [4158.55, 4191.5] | 0.3 Ang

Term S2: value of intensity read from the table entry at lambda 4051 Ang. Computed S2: 11.32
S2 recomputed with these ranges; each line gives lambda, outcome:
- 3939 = 7.327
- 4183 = 11.43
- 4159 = 11.31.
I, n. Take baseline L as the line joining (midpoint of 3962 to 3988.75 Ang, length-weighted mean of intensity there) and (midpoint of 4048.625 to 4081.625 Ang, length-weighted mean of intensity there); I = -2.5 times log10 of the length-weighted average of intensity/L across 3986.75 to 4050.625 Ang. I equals -0.246 mag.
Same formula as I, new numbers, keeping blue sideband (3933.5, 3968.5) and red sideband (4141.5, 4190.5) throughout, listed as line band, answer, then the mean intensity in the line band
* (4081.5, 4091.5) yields -0.092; 10.8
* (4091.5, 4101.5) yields 0.123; 8.99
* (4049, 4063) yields -0.206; 11.3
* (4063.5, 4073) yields -0.170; 11.2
